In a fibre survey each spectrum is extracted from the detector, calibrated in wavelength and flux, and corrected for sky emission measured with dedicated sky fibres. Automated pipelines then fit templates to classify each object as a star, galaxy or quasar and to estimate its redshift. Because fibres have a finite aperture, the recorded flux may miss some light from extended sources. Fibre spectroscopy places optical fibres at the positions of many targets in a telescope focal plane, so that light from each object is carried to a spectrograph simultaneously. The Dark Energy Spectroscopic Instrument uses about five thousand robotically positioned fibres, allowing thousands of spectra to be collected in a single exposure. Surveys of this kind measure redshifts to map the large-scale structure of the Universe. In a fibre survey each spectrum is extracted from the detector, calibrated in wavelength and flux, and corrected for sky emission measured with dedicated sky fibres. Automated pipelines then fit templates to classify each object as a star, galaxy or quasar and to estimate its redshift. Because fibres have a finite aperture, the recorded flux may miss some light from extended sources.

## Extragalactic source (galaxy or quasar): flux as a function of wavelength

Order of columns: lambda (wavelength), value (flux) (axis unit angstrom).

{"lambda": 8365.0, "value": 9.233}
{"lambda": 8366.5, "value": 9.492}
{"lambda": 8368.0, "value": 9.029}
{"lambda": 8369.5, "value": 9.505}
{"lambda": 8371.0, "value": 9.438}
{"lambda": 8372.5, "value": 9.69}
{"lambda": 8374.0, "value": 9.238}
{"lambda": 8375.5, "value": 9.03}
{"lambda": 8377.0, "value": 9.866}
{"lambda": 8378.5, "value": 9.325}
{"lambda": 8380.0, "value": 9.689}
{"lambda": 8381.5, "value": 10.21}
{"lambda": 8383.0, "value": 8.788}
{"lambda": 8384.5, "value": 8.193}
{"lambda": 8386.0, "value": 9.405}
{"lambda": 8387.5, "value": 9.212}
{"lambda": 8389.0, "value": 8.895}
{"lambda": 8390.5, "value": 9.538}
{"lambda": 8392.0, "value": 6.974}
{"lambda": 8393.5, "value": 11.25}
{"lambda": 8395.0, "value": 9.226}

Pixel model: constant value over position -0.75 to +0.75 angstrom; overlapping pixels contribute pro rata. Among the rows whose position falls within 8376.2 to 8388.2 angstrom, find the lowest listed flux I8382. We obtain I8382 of 8.193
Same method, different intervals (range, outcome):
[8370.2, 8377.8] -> 9.03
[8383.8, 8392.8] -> 6.974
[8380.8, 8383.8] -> 8.788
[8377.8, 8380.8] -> 9.325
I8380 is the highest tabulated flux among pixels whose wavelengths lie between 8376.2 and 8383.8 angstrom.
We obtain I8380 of 10.21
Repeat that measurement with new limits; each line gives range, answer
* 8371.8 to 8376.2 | 9.69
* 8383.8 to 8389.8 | 9.405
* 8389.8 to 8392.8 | 9.538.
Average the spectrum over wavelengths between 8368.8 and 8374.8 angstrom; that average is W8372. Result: 9.46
